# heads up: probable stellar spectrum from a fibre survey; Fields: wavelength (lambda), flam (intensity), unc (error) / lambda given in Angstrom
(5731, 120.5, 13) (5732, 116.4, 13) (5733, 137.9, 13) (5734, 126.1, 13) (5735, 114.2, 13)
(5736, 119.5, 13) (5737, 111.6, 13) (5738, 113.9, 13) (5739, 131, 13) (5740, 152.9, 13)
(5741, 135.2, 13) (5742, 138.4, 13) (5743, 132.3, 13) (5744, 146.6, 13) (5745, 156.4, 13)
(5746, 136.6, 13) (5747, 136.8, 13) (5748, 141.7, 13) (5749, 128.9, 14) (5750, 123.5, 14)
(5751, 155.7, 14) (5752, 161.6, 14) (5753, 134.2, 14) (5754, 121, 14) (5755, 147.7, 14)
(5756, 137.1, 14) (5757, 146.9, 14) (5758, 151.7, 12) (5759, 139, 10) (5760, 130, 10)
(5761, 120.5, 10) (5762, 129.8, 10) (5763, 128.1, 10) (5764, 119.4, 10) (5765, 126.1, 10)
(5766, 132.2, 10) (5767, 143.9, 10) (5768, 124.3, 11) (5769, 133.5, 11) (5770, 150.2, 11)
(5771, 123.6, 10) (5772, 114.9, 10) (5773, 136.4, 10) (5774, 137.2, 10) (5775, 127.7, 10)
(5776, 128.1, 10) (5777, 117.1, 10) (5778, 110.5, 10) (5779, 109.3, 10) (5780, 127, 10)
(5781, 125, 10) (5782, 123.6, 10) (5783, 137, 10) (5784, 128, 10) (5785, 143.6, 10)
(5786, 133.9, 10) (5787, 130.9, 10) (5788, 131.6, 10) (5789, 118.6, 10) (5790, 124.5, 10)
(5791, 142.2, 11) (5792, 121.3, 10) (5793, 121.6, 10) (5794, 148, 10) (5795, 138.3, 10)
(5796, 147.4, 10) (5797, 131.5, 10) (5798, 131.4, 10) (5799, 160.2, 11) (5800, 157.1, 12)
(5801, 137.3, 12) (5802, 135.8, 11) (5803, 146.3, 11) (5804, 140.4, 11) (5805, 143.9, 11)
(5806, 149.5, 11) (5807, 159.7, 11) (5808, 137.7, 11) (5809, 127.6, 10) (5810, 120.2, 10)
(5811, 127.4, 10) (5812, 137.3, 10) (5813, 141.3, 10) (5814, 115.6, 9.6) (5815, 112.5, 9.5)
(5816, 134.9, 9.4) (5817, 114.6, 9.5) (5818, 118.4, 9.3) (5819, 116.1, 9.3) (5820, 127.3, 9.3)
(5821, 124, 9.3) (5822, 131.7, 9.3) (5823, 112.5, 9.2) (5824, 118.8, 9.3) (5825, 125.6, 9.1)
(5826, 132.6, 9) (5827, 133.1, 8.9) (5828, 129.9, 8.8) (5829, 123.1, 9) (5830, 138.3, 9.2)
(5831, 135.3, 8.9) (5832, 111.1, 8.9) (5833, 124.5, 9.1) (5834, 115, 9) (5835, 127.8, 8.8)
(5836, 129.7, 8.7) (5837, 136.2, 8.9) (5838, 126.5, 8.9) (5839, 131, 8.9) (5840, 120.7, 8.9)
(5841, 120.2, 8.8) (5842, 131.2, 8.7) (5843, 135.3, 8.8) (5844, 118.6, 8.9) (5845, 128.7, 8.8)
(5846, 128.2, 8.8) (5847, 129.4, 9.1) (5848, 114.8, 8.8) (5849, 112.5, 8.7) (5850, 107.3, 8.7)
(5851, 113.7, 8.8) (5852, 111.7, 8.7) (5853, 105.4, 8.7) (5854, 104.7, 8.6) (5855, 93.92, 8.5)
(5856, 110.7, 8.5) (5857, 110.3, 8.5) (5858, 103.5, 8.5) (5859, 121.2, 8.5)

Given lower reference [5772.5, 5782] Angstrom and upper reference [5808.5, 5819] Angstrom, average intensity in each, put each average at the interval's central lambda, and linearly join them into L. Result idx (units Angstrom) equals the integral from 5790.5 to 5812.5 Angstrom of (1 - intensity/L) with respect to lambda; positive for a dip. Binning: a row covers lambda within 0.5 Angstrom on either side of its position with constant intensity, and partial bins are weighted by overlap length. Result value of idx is -2.6 Angstrom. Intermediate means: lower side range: 124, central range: 139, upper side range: 125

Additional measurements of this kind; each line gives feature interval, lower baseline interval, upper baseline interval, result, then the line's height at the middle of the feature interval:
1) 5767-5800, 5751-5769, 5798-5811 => 1.83 Angstrom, 139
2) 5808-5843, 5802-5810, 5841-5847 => 2.20 Angstrom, 135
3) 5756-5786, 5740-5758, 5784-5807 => 2.05 Angstrom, 140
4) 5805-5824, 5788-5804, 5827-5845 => 0.60 Angstrom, 133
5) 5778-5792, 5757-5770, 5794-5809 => 1.11 Angstrom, 139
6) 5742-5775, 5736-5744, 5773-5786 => -1.71 Angstrom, 129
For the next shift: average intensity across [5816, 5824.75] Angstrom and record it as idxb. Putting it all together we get 121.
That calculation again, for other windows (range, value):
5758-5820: 132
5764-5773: 131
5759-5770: 130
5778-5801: 133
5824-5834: 127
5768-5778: 129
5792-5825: 133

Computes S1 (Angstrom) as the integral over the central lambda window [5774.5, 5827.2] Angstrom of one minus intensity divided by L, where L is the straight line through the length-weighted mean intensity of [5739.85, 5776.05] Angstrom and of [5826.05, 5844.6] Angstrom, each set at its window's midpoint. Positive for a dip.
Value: 0.1 Angstrom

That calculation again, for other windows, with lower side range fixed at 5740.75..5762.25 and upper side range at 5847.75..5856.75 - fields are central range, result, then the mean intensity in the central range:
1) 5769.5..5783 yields 0.56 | 126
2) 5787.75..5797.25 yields -0.47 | 133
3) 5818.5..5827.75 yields -0.61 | 125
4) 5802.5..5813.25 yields -1.54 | 139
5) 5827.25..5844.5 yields -2.08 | 127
